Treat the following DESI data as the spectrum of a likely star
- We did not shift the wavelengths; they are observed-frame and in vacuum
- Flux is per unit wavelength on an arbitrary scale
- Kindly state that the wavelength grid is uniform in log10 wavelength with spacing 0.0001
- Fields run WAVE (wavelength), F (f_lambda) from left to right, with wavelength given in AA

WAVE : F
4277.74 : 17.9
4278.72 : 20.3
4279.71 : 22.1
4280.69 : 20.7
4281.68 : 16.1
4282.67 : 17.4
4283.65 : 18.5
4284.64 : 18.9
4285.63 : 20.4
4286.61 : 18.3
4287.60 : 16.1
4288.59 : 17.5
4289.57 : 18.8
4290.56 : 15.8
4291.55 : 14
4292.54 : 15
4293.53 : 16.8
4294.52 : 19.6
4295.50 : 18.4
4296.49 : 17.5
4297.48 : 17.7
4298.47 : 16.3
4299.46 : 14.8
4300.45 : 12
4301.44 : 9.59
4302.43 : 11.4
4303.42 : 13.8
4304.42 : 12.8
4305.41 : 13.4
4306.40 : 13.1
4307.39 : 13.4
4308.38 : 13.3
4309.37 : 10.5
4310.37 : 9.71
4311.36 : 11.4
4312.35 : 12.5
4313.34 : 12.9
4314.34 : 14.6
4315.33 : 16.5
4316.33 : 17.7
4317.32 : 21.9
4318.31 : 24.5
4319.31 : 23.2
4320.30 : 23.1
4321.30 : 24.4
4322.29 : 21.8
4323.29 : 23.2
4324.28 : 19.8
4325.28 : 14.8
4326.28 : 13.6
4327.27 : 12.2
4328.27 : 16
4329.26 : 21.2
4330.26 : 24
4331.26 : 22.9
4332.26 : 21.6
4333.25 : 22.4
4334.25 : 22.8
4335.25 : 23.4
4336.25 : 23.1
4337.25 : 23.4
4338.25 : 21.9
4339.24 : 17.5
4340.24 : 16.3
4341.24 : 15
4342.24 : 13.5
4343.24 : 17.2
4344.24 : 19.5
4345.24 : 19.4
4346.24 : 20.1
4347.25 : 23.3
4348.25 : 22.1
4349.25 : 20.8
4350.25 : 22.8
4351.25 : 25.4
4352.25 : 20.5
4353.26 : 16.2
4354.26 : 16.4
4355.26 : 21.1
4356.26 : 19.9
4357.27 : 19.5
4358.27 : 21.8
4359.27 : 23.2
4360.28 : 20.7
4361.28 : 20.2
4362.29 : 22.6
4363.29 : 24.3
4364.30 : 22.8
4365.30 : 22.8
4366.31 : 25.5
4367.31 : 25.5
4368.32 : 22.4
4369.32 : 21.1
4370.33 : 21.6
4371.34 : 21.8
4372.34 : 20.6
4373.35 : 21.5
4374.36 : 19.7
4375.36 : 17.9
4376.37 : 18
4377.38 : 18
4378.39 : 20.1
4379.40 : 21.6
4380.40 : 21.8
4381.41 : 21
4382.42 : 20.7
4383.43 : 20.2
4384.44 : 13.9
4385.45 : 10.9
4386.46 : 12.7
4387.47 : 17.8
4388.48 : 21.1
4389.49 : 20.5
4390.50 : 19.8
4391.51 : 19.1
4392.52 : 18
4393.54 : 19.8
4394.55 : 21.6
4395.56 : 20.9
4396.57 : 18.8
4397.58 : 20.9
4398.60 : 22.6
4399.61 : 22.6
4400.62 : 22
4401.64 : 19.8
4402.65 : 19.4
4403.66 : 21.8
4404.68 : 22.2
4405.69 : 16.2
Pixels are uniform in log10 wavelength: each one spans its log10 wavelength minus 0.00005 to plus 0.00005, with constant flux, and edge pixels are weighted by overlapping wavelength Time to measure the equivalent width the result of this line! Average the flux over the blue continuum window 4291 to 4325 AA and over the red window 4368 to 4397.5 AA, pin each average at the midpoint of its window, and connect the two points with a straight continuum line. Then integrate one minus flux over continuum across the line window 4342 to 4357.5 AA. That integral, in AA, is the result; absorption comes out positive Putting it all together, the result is -1.7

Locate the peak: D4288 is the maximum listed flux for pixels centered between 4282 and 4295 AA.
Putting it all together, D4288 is 20.4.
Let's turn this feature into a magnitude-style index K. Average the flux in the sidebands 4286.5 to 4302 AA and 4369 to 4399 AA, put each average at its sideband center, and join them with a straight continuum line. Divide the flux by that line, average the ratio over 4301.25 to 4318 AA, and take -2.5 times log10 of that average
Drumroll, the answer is 0.22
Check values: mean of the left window 16.1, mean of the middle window 13.6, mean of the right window 19.4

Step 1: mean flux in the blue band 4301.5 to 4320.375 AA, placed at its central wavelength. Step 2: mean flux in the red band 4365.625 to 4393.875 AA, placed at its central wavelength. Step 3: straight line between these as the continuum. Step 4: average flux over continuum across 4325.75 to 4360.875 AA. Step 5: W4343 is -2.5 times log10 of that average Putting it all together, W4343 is -0.17 mag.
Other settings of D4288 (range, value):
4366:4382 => 25.5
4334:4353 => 25.4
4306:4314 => 13.4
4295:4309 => 18.4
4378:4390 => 21.8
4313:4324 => 24.5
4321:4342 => 24.4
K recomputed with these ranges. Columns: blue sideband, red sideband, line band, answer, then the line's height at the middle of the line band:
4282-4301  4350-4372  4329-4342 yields -0.06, 20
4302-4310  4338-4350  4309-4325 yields -0.23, 14.5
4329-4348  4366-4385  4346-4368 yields -0.06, 20.5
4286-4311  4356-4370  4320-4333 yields -0.11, 18.1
